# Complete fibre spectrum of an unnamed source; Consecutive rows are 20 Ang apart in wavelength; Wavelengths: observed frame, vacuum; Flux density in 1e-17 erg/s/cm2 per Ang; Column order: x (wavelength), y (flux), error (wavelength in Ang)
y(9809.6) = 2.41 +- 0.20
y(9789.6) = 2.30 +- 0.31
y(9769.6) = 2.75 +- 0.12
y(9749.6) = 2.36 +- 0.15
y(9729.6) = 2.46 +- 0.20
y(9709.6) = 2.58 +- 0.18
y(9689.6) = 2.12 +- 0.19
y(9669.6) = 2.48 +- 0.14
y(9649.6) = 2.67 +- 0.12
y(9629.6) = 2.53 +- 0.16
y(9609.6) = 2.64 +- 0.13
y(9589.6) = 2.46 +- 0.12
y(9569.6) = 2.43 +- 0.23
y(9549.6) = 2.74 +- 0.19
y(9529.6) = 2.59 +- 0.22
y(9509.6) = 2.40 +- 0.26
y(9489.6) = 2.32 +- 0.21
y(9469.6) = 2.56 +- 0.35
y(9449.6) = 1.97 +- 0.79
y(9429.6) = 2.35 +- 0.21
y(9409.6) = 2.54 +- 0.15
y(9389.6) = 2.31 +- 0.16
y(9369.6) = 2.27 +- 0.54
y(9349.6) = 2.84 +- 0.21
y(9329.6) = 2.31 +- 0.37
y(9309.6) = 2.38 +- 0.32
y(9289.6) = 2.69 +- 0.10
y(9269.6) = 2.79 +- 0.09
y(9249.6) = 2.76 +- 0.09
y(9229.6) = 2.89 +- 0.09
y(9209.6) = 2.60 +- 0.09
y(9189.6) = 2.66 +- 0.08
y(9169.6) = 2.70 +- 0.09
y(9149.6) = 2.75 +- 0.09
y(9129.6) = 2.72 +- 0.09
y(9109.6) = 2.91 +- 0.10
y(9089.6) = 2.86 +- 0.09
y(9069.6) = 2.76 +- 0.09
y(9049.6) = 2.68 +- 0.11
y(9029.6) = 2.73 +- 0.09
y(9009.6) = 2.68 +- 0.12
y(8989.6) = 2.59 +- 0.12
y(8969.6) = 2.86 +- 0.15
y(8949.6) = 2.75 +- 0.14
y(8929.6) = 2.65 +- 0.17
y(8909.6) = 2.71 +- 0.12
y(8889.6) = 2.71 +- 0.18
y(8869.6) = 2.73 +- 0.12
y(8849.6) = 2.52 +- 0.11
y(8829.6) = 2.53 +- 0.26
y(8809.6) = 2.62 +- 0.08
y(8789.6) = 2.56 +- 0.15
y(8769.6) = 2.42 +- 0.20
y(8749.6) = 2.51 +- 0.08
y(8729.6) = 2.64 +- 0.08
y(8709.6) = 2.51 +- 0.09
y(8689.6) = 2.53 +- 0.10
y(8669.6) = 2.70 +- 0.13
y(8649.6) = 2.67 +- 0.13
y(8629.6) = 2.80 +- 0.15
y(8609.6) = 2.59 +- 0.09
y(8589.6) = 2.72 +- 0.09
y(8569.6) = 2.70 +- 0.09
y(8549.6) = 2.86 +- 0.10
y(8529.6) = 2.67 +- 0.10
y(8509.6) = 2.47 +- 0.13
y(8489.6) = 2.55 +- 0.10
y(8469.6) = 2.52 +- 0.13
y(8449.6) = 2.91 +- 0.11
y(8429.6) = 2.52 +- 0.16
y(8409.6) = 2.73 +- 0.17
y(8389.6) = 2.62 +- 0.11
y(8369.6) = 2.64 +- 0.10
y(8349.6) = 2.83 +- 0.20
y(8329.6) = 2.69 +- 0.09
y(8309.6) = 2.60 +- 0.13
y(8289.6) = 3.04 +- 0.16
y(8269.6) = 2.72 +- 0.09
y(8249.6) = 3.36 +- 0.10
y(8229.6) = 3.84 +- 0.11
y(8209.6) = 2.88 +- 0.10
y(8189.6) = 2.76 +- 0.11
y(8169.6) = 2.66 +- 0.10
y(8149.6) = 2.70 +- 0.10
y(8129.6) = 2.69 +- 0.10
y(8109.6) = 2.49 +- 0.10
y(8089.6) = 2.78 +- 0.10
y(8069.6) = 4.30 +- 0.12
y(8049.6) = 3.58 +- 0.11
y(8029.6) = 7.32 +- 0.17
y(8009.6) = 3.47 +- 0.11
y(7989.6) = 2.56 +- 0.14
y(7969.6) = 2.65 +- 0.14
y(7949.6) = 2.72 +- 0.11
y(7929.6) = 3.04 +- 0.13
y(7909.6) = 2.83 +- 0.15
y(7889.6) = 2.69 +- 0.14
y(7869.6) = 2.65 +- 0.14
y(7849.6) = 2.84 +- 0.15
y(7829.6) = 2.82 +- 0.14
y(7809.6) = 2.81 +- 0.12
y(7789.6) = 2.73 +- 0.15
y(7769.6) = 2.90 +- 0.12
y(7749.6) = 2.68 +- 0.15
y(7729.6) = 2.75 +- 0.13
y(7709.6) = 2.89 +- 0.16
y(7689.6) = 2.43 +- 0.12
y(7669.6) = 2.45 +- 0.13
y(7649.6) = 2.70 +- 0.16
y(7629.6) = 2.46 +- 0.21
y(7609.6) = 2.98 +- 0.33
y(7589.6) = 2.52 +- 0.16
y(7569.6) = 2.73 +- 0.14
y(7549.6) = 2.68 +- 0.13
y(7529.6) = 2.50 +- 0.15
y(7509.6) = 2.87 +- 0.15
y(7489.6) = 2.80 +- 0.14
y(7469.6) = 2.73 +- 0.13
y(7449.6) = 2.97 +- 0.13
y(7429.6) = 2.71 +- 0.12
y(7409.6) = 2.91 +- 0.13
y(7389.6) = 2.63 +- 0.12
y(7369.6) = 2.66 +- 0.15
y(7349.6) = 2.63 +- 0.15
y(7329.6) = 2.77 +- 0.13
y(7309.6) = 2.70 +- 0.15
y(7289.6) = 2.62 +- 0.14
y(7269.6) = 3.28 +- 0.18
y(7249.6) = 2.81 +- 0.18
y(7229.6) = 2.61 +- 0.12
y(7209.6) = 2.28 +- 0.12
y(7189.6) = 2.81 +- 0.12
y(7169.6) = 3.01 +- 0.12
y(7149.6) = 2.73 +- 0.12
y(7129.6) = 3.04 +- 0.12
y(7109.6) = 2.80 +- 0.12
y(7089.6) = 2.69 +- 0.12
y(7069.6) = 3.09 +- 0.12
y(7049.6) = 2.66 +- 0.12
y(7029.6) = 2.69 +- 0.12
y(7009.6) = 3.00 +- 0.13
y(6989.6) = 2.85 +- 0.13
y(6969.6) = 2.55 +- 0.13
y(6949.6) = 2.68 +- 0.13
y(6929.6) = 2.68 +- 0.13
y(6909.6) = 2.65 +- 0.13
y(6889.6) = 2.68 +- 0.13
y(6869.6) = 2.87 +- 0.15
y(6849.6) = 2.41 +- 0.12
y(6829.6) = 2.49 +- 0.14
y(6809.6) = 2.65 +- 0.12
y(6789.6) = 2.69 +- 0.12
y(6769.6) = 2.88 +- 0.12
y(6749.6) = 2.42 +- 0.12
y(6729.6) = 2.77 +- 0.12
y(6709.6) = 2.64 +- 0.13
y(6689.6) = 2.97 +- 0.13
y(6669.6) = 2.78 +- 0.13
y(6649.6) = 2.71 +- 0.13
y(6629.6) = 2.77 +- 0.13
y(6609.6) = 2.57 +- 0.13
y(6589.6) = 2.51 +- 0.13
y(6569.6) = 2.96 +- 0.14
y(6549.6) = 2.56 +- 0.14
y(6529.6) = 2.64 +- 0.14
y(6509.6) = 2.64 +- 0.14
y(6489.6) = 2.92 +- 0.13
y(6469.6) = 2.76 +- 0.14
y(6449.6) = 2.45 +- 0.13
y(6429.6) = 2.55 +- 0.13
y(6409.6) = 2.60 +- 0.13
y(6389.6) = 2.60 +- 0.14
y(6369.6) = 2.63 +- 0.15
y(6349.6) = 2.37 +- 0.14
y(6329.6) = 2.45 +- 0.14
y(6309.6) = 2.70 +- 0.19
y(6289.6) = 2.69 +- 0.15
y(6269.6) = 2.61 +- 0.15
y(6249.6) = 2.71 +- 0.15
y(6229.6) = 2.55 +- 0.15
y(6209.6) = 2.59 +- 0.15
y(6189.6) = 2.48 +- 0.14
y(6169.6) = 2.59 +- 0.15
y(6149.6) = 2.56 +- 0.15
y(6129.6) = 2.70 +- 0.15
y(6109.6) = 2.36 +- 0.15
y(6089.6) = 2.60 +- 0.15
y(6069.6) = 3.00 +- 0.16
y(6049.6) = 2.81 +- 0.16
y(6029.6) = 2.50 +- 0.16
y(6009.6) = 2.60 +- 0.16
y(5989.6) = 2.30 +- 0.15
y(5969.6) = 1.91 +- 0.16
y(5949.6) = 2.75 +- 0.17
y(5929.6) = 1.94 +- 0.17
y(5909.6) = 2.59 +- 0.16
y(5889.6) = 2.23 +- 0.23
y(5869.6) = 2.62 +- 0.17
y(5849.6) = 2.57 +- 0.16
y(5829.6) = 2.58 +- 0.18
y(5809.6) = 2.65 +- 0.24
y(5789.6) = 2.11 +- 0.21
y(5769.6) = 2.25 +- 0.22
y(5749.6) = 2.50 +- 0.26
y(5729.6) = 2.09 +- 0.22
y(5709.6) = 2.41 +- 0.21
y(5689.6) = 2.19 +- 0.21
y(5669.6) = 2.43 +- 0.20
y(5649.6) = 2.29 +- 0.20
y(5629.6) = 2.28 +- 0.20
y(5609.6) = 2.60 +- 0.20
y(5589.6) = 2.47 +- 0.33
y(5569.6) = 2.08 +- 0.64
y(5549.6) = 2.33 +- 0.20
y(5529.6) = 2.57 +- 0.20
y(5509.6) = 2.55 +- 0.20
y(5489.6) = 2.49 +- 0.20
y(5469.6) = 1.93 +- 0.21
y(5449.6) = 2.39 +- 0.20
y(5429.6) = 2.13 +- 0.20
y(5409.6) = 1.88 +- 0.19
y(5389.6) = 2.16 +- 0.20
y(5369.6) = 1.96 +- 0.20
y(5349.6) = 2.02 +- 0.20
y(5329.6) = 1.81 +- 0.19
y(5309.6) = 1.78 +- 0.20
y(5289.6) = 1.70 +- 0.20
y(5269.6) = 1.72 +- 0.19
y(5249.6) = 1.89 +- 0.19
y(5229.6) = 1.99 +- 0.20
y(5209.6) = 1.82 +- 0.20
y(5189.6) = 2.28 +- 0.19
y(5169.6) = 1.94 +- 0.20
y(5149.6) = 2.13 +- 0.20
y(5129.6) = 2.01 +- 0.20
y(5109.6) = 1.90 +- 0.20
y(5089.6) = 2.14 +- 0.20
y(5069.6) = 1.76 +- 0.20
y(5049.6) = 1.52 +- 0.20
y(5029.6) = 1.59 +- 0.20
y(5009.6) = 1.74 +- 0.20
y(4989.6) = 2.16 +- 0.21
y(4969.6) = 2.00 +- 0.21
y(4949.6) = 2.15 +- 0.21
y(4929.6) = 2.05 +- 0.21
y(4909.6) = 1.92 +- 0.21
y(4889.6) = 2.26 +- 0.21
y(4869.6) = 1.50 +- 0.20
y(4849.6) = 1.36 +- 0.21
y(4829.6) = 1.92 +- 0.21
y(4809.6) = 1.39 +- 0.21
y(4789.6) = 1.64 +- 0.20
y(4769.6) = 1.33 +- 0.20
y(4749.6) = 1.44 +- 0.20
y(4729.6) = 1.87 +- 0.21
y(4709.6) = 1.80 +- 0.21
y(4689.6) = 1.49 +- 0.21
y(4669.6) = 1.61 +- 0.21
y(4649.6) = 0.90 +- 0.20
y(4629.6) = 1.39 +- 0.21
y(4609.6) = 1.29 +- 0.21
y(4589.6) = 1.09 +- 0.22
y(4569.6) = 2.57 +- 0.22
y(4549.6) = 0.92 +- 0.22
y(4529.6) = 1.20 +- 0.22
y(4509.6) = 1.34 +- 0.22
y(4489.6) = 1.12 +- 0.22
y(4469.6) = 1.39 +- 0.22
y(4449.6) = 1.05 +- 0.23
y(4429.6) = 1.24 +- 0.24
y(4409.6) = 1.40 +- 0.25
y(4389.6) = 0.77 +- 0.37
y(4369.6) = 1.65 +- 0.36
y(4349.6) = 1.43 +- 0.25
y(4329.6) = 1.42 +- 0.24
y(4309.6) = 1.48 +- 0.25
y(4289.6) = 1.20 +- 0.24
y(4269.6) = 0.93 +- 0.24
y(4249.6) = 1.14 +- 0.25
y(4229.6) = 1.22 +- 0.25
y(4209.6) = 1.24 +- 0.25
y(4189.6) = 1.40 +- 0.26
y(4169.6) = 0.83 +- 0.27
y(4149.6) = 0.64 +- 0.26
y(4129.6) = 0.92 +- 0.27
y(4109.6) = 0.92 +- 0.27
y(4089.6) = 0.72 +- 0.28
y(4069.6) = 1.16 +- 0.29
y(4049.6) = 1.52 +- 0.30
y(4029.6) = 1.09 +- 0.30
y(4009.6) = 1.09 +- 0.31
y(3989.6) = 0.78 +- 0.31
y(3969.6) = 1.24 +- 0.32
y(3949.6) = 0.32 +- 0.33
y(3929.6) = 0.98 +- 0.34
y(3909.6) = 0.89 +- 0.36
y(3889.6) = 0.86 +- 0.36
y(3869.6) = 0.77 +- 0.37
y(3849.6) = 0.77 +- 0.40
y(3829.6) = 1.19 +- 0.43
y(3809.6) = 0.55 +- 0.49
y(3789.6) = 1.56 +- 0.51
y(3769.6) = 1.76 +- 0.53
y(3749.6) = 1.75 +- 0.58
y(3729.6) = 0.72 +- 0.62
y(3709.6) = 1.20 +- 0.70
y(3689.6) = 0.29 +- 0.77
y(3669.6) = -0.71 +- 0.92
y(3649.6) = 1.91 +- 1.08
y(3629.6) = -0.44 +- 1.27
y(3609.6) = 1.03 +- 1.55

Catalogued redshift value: 0.22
